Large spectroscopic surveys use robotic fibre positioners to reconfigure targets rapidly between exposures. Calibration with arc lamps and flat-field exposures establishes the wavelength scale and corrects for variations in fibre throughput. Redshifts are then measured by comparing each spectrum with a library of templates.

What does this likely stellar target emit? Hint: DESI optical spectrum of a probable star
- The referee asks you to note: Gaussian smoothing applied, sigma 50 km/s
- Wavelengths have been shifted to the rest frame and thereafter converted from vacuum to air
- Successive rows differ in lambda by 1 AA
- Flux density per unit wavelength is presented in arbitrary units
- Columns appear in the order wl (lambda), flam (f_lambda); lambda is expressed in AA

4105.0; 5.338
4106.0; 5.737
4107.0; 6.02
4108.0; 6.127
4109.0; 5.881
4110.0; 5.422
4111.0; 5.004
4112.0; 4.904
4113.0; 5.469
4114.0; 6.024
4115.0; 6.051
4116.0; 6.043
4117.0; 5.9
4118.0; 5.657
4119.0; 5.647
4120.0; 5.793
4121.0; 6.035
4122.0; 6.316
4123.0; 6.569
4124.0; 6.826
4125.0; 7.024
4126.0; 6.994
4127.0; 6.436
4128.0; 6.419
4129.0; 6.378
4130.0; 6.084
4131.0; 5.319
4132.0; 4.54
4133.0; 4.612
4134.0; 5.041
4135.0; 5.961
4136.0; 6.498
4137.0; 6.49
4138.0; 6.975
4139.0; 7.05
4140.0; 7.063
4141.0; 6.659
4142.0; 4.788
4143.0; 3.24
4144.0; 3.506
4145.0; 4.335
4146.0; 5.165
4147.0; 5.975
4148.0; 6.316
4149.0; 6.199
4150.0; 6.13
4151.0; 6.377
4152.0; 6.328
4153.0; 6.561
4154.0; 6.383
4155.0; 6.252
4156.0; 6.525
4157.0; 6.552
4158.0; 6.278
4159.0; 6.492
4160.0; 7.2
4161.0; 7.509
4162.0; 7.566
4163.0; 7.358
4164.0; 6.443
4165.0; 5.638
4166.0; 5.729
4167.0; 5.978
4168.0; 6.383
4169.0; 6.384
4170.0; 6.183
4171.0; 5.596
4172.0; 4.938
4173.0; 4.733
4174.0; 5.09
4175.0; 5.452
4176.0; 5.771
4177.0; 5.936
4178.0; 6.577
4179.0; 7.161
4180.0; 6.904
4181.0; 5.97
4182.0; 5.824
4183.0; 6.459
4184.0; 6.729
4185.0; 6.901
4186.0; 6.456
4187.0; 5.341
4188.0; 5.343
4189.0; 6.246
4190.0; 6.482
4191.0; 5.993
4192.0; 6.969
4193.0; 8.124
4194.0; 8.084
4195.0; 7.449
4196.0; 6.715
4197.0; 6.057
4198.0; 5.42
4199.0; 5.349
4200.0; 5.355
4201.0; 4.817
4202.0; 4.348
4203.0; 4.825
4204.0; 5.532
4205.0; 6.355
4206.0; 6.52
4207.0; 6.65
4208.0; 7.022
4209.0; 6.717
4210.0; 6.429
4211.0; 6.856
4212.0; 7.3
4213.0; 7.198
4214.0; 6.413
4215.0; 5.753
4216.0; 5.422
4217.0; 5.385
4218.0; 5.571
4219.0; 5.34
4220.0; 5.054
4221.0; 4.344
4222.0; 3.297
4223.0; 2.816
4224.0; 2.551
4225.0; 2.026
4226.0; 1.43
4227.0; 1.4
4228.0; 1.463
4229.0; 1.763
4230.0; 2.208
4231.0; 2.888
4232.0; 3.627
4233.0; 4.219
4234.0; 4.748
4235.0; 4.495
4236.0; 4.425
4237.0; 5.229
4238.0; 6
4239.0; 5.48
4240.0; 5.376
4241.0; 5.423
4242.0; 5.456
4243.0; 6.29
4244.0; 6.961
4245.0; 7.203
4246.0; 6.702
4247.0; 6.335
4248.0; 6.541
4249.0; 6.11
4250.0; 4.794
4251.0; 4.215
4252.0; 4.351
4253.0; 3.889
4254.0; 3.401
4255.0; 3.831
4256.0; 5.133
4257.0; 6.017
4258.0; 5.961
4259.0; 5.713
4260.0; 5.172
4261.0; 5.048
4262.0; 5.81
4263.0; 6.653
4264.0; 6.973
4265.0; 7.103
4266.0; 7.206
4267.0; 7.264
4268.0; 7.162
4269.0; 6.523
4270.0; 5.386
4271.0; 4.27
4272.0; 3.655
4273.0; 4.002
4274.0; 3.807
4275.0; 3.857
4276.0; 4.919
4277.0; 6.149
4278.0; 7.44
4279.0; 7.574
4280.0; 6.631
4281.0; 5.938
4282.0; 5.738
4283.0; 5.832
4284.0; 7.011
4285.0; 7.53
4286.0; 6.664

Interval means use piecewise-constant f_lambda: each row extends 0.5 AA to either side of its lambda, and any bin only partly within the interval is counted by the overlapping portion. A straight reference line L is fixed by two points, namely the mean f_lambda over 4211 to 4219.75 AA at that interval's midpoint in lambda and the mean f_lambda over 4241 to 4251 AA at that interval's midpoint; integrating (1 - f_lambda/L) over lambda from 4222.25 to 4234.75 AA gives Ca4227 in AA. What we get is 7.1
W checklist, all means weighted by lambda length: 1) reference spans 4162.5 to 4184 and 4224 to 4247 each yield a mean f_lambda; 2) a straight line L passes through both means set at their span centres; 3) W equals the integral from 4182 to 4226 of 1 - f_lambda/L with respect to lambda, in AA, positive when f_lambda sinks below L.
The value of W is -4.6 AA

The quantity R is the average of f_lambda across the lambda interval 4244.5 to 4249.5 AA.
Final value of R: 6.58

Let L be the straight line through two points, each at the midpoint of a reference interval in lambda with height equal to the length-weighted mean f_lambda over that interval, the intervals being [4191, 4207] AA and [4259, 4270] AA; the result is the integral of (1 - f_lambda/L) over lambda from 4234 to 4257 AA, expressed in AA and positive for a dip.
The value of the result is 3.6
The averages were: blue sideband 6.14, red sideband 6.41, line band 5.35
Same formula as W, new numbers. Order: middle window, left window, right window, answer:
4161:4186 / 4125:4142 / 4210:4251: -2.66 AA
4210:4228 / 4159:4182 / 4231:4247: 3.48 AA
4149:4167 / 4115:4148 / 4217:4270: -2.82 AA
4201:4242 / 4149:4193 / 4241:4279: 8.06 AA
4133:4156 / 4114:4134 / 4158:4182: 0.89 AA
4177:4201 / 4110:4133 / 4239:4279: -2.53 AA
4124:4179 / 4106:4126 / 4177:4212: 0.61 AA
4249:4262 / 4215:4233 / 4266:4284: -0.07 AA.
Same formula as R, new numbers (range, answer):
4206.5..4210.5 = 6.7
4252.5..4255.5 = 3.71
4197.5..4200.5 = 5.37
